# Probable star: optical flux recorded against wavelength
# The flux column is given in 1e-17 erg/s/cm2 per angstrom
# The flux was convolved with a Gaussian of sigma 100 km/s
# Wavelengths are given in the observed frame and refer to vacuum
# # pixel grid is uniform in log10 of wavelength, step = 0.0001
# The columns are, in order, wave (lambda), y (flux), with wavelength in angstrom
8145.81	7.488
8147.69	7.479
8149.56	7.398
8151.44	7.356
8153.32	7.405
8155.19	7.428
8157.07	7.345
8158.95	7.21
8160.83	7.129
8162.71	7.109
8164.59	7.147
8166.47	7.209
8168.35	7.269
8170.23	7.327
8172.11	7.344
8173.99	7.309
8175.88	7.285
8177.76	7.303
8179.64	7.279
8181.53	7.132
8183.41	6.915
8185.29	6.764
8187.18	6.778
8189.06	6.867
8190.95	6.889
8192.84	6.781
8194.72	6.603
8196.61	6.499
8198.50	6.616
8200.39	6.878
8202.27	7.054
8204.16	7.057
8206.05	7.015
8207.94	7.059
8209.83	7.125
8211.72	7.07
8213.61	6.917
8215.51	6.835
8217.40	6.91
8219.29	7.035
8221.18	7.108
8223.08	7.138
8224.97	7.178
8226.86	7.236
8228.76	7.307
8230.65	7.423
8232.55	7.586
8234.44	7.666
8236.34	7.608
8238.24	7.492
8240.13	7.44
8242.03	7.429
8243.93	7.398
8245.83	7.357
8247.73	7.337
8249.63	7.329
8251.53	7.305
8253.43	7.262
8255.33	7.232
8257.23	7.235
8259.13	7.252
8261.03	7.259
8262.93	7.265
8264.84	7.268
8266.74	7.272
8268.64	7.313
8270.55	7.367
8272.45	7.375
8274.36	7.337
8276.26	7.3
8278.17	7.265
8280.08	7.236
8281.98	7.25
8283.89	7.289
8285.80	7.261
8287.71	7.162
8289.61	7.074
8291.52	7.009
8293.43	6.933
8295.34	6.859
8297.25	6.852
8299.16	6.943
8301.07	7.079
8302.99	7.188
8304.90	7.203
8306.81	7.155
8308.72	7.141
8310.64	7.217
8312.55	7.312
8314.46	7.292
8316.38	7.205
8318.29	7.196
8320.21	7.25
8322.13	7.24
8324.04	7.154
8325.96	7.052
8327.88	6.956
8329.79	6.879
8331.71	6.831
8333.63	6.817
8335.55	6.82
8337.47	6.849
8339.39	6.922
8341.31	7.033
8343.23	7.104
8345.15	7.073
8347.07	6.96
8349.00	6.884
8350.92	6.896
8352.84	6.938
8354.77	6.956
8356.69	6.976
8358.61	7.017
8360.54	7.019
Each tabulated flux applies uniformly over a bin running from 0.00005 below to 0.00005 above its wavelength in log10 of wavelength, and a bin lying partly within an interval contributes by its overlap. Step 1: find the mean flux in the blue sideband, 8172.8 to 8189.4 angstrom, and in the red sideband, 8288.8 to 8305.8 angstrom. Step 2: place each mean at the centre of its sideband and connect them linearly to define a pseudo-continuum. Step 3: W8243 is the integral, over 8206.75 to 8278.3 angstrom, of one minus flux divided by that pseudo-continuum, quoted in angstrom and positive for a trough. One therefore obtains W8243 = -2.3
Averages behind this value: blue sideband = 7.08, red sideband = 7.01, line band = 7.27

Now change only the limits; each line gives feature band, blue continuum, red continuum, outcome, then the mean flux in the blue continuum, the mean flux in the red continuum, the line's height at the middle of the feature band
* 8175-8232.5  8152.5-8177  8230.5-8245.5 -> 3.0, 7.27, 7.5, 7.39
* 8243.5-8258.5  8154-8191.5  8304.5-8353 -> -0.4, 7.16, 7.05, 7.11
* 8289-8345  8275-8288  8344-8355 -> 0.3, 7.26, 6.95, 7.1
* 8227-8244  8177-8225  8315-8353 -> -1.2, 6.95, 7.01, 6.96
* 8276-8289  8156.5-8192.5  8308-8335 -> -0.2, 7.13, 7.1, 7.11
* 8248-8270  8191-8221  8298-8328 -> -0.8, 6.9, 7.16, 7.03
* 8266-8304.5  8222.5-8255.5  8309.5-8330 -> 0.5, 7.38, 7.17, 7.26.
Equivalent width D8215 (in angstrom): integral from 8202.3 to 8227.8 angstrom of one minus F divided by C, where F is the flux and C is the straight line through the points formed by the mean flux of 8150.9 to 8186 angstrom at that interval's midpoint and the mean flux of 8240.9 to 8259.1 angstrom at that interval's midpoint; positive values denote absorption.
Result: 0.8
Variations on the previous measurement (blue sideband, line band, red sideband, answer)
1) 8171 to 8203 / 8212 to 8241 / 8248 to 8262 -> -0.4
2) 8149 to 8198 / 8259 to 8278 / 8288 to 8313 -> -0.6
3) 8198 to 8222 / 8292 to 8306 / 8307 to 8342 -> 0.1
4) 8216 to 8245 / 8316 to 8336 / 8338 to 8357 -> 0.0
